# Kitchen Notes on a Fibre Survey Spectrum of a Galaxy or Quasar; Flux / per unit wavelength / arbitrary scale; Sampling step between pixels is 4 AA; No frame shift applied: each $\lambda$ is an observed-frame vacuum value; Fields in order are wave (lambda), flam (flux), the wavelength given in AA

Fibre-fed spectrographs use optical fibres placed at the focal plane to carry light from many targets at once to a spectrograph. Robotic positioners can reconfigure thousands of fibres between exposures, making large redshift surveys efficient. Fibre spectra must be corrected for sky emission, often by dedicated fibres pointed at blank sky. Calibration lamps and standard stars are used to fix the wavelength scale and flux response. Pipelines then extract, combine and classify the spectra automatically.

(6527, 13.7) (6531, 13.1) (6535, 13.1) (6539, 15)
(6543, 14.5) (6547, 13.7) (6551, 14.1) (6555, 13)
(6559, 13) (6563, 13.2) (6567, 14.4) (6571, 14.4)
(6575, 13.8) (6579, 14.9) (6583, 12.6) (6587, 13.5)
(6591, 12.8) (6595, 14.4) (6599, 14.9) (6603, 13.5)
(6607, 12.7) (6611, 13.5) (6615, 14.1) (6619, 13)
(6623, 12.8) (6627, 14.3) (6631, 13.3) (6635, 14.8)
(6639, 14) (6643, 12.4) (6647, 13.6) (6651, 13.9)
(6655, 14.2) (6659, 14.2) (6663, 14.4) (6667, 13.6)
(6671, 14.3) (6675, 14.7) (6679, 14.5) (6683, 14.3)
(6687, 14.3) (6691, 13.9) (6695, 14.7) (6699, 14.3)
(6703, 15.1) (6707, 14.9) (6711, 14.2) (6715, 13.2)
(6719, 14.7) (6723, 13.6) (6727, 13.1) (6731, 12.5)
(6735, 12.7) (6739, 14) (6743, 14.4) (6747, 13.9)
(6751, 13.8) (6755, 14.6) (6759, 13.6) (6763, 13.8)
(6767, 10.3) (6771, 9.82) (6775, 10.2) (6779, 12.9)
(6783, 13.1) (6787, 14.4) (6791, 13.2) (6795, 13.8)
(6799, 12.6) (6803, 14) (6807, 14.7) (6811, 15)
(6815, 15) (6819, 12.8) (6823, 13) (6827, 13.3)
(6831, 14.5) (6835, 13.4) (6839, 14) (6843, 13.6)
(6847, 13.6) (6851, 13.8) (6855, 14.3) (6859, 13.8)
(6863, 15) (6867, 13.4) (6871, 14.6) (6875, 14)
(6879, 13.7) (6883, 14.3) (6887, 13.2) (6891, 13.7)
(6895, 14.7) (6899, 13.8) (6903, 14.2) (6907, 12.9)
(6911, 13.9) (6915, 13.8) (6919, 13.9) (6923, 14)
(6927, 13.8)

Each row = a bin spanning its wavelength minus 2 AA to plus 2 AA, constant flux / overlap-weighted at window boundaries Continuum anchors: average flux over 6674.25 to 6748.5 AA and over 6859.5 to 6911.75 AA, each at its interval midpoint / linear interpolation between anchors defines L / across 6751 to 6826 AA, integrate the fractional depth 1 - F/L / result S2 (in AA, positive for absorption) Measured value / 4.42 AA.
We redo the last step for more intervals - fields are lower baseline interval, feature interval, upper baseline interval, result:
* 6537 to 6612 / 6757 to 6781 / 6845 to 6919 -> 3.6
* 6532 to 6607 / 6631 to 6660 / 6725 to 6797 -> -0.7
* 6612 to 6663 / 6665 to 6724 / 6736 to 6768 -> -2.7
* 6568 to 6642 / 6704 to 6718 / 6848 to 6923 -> -0.4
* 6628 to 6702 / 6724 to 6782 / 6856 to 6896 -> 5.0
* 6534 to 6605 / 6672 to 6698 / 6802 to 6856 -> -1.0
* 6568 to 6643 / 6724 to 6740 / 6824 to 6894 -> 0.9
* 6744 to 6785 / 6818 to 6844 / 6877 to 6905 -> -0.4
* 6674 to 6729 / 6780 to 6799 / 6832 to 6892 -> 0.8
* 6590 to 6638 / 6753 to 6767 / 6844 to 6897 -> 0.4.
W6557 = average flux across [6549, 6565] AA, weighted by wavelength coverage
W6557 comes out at 13.3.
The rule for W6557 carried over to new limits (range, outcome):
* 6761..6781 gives 11.4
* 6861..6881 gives 14.1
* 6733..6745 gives 13.7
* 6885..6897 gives 13.9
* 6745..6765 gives 13.9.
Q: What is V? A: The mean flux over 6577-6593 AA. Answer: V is 13.4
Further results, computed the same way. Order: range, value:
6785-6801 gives 13.5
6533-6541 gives 14.1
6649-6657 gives 14.1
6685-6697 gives 14.3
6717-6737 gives 13.3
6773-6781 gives 11.6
